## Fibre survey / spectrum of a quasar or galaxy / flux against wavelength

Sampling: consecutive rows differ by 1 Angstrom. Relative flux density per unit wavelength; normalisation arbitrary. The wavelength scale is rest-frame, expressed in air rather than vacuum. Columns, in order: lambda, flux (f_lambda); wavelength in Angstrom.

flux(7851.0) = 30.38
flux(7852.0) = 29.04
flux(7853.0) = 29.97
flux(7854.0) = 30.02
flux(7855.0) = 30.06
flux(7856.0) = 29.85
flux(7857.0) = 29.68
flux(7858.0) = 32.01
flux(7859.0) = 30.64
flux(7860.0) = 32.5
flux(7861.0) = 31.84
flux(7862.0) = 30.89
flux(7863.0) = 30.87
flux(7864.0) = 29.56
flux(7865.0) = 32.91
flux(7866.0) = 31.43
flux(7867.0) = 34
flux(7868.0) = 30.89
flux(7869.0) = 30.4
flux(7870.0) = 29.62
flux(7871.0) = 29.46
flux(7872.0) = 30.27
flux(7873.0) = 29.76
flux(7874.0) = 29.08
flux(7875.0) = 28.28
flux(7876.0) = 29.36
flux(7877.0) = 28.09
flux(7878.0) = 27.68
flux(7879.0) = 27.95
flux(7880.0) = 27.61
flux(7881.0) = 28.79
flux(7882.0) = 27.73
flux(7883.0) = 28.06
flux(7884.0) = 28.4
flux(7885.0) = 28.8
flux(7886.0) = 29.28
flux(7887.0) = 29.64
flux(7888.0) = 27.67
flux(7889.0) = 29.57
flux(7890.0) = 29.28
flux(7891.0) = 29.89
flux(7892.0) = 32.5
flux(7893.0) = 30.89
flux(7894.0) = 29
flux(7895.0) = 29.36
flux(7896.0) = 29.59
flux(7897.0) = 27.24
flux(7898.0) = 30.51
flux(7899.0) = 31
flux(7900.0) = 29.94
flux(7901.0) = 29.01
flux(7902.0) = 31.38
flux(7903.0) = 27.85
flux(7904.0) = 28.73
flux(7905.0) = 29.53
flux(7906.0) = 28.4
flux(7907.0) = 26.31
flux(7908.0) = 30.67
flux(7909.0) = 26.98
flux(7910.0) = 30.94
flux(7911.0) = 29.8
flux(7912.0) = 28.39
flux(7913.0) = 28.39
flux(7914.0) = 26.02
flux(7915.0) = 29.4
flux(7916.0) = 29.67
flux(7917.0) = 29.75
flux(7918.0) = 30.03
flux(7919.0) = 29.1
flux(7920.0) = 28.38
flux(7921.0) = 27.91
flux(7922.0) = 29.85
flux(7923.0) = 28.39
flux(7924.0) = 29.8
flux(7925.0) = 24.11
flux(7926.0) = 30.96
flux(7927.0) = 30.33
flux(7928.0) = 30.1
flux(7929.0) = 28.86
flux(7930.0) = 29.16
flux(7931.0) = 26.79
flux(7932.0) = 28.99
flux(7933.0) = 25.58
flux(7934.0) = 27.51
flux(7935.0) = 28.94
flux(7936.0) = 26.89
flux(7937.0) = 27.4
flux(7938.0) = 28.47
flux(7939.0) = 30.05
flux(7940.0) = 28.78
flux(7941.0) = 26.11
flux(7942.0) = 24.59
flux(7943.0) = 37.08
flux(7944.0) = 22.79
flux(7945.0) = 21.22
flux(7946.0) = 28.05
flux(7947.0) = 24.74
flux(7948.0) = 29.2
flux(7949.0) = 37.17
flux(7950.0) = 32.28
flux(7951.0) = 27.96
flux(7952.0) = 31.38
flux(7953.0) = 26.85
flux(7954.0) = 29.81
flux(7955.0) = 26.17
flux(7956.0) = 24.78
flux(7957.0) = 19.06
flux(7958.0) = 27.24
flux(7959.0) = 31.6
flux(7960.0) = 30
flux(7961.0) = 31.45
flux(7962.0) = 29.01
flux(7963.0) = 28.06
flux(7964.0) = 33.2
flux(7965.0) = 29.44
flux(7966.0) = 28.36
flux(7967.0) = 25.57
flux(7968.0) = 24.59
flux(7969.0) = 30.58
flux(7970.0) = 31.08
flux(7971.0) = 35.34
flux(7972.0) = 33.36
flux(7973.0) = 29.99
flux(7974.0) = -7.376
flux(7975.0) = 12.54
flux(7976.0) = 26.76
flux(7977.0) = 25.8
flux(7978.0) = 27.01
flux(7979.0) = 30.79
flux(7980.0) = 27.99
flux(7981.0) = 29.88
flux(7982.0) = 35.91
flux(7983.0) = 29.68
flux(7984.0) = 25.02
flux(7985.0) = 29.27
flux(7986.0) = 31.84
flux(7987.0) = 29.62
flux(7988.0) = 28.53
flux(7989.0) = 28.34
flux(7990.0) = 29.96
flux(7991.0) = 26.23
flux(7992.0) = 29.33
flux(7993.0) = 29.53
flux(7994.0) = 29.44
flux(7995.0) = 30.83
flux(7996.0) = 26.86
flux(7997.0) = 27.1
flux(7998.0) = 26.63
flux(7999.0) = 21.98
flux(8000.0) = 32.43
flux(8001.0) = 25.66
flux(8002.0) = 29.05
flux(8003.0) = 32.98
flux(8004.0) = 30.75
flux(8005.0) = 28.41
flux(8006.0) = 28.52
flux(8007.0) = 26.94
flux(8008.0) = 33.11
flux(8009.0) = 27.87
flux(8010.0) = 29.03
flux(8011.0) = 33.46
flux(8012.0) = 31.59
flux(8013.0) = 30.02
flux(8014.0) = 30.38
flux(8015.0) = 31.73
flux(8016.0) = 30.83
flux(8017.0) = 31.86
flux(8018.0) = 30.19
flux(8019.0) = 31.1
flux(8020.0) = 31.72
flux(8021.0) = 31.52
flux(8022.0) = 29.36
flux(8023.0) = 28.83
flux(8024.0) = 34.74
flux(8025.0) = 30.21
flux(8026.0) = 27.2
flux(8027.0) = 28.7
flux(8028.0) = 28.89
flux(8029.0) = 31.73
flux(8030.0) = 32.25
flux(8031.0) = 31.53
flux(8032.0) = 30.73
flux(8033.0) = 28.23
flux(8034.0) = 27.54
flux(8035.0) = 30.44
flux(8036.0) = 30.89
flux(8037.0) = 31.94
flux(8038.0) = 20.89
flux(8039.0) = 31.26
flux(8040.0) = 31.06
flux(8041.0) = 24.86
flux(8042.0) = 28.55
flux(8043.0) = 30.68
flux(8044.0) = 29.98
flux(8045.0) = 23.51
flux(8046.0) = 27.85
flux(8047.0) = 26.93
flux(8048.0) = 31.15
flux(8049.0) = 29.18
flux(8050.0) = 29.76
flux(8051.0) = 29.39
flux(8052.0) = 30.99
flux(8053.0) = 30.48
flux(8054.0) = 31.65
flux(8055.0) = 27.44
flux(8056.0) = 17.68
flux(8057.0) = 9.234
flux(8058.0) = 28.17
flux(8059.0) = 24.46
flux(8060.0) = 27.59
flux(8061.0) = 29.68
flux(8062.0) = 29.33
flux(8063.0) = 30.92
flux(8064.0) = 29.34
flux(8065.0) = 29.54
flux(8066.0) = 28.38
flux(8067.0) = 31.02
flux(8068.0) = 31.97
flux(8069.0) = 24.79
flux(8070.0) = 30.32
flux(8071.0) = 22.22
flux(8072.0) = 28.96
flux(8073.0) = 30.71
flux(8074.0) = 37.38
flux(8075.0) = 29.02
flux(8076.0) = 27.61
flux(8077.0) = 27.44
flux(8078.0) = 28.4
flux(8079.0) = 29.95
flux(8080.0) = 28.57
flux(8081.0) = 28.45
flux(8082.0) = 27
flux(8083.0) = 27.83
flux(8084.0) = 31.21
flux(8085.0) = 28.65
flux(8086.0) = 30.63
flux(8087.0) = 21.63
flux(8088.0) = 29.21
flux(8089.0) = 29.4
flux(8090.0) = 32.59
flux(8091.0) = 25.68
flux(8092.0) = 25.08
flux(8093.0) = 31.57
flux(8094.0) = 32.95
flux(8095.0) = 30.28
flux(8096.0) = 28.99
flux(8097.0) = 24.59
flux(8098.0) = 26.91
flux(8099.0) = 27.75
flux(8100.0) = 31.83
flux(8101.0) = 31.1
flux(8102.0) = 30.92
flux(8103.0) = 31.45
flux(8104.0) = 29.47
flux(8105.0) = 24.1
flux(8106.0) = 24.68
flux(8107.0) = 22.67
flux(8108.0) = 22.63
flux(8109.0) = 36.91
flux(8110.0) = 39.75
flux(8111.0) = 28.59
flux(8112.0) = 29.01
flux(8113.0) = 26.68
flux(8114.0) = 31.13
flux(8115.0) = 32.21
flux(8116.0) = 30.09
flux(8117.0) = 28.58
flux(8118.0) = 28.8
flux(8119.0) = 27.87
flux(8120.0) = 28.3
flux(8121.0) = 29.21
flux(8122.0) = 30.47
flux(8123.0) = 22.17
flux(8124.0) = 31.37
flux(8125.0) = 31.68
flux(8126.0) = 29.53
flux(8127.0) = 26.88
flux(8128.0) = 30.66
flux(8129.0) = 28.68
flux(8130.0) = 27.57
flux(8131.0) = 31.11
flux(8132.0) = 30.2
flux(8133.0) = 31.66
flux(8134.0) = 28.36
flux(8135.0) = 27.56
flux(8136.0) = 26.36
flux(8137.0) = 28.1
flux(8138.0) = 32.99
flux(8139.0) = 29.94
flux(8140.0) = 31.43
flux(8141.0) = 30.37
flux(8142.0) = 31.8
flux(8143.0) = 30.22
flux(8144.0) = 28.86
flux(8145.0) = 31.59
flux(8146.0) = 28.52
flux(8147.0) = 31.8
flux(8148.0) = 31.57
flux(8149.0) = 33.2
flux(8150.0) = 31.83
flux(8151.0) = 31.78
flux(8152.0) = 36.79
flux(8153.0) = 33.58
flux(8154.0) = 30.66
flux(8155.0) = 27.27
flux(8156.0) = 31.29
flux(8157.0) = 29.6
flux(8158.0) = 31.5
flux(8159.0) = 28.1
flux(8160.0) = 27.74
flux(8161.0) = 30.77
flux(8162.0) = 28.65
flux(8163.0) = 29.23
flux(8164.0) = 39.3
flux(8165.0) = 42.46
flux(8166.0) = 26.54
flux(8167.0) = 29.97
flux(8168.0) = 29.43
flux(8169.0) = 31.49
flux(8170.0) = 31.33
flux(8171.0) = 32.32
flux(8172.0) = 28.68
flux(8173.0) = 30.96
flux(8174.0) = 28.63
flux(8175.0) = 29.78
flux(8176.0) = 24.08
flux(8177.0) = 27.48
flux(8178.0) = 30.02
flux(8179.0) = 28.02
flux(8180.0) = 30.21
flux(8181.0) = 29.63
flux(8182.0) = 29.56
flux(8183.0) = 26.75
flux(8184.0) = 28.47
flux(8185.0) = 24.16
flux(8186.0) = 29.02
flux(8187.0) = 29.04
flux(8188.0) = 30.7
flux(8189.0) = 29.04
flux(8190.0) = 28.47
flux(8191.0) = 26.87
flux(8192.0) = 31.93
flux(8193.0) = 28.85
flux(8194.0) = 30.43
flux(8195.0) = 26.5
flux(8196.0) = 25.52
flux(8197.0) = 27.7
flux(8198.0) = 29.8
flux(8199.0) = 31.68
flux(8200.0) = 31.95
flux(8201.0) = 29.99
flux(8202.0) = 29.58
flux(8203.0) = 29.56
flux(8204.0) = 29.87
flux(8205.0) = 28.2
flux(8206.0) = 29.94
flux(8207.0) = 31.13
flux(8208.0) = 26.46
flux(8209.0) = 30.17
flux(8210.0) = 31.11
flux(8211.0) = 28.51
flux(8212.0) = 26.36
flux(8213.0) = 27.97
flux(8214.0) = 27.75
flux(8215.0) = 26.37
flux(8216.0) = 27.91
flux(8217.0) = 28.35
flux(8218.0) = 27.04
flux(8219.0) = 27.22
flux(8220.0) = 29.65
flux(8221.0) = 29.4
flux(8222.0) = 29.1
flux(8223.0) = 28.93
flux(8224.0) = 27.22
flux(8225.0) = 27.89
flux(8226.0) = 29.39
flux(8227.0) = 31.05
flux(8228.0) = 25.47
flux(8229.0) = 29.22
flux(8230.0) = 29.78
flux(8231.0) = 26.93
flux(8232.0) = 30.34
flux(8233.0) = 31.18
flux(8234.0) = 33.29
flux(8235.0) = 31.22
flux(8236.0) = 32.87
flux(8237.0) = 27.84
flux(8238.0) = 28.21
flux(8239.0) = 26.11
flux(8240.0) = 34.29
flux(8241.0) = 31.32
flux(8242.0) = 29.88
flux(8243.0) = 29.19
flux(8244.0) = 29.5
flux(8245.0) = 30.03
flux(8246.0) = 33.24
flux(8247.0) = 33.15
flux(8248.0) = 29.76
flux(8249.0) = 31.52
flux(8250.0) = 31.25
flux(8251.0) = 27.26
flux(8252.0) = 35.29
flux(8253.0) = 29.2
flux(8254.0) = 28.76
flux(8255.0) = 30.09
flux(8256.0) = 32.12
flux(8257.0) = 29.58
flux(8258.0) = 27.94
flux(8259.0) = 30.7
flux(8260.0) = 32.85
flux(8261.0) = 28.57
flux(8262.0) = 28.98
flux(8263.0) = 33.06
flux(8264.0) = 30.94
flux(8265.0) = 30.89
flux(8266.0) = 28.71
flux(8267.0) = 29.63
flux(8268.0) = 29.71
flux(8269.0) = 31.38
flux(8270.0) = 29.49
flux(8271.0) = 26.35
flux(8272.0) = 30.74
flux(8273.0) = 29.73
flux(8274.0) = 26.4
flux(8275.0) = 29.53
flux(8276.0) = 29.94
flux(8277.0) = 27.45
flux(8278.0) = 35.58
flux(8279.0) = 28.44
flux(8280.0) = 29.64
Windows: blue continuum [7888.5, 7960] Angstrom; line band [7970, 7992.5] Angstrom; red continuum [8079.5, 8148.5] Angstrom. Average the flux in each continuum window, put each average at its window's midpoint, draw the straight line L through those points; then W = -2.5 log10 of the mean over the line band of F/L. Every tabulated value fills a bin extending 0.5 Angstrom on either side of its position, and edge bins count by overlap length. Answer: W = 0.06 mag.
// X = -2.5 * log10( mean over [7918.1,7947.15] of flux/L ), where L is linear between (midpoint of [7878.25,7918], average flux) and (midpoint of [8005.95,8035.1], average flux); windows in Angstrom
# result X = 0.05 mag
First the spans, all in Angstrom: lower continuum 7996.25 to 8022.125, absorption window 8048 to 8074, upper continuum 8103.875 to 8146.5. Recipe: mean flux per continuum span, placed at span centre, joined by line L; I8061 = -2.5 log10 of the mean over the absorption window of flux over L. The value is 0.06 mag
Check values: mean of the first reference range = 29.8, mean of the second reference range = 29.3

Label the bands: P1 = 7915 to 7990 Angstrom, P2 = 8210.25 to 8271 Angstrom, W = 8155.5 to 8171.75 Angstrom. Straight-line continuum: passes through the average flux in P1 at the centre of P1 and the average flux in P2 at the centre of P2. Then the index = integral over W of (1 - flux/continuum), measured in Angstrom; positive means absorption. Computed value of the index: -1.09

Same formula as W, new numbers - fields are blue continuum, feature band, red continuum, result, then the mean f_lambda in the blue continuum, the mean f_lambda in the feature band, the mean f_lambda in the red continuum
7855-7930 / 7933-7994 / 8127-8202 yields 0.065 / 29.5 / 27.9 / 30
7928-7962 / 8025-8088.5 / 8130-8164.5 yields 0.039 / 28.1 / 28.5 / 30.7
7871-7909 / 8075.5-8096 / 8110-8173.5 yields 0.050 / 29.1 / 28.7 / 30.3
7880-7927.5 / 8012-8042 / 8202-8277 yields -0.028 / 29.1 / 30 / 29.6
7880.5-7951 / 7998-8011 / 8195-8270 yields 0.002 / 28.8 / 29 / 29.6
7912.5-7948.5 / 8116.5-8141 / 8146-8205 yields 0.017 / 28.1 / 29.2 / 30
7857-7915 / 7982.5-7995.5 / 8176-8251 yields 0.015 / 29.6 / 29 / 29.2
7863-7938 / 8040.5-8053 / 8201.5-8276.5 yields 0.025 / 29.1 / 28.6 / 29.6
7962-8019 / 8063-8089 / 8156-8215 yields 0.002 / 28.5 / 28.9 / 29.5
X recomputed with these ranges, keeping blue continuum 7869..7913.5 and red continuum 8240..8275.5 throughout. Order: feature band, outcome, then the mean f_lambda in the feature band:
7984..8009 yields 0.02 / 28.8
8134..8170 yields -0.03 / 30.9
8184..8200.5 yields 0.04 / 28.8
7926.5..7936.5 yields 0.04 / 28.3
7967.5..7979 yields 0.18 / 24.8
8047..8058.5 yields 0.11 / 26.8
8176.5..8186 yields 0.06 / 28.3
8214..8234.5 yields 0.05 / 28.8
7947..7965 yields 0.01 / 29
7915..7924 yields 0.00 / 29.2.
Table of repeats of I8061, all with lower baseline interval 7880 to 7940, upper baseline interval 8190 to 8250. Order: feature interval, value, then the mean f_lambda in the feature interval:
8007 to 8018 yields -0.06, 30.8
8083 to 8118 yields 0.00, 29.1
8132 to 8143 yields -0.02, 29.9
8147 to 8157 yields -0.09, 31.9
